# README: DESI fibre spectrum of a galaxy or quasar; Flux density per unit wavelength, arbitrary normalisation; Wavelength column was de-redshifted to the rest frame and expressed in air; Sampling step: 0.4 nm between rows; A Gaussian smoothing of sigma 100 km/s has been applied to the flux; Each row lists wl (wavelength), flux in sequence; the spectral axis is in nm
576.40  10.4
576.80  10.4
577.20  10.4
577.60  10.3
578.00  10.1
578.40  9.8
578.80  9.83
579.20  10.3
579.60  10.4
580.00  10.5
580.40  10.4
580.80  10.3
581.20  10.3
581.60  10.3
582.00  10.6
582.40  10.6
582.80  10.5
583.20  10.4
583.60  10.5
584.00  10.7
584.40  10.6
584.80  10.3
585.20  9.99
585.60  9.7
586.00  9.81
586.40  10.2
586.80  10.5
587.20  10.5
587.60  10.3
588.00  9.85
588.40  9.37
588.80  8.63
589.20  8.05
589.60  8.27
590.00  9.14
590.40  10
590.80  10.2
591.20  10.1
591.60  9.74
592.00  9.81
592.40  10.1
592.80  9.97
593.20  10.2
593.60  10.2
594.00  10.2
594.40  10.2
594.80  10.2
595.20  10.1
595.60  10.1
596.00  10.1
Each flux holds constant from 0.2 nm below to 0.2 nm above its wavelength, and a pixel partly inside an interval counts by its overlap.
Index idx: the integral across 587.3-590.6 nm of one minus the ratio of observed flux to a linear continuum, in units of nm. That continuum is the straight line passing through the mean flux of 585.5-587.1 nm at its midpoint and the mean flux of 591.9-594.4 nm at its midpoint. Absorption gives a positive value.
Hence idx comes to 0.28 nm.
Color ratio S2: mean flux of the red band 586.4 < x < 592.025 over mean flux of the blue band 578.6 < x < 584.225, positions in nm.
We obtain 0.92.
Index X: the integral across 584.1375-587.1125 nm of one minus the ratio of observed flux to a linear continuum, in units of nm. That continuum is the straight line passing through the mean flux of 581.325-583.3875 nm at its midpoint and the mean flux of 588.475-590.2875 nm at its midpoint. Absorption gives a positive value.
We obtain -0.17 nm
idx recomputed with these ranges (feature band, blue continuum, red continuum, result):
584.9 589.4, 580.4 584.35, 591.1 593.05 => 0.21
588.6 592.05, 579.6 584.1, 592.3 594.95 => 0.31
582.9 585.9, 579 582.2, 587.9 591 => -0.13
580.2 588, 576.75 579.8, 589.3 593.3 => -0.28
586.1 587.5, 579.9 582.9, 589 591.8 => -0.08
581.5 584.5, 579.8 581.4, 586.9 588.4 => -0.07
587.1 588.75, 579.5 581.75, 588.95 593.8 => 0.00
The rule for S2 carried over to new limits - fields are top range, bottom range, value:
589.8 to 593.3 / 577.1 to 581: 0.97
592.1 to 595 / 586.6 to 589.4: 1.06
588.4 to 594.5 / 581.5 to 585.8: 0.93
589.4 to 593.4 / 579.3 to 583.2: 0.94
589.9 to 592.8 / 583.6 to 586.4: 0.97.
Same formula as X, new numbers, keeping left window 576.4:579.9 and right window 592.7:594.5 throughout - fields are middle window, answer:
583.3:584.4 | -0.042 nm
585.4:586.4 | 0.034 nm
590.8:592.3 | 0.034 nm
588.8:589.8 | 0.189 nm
